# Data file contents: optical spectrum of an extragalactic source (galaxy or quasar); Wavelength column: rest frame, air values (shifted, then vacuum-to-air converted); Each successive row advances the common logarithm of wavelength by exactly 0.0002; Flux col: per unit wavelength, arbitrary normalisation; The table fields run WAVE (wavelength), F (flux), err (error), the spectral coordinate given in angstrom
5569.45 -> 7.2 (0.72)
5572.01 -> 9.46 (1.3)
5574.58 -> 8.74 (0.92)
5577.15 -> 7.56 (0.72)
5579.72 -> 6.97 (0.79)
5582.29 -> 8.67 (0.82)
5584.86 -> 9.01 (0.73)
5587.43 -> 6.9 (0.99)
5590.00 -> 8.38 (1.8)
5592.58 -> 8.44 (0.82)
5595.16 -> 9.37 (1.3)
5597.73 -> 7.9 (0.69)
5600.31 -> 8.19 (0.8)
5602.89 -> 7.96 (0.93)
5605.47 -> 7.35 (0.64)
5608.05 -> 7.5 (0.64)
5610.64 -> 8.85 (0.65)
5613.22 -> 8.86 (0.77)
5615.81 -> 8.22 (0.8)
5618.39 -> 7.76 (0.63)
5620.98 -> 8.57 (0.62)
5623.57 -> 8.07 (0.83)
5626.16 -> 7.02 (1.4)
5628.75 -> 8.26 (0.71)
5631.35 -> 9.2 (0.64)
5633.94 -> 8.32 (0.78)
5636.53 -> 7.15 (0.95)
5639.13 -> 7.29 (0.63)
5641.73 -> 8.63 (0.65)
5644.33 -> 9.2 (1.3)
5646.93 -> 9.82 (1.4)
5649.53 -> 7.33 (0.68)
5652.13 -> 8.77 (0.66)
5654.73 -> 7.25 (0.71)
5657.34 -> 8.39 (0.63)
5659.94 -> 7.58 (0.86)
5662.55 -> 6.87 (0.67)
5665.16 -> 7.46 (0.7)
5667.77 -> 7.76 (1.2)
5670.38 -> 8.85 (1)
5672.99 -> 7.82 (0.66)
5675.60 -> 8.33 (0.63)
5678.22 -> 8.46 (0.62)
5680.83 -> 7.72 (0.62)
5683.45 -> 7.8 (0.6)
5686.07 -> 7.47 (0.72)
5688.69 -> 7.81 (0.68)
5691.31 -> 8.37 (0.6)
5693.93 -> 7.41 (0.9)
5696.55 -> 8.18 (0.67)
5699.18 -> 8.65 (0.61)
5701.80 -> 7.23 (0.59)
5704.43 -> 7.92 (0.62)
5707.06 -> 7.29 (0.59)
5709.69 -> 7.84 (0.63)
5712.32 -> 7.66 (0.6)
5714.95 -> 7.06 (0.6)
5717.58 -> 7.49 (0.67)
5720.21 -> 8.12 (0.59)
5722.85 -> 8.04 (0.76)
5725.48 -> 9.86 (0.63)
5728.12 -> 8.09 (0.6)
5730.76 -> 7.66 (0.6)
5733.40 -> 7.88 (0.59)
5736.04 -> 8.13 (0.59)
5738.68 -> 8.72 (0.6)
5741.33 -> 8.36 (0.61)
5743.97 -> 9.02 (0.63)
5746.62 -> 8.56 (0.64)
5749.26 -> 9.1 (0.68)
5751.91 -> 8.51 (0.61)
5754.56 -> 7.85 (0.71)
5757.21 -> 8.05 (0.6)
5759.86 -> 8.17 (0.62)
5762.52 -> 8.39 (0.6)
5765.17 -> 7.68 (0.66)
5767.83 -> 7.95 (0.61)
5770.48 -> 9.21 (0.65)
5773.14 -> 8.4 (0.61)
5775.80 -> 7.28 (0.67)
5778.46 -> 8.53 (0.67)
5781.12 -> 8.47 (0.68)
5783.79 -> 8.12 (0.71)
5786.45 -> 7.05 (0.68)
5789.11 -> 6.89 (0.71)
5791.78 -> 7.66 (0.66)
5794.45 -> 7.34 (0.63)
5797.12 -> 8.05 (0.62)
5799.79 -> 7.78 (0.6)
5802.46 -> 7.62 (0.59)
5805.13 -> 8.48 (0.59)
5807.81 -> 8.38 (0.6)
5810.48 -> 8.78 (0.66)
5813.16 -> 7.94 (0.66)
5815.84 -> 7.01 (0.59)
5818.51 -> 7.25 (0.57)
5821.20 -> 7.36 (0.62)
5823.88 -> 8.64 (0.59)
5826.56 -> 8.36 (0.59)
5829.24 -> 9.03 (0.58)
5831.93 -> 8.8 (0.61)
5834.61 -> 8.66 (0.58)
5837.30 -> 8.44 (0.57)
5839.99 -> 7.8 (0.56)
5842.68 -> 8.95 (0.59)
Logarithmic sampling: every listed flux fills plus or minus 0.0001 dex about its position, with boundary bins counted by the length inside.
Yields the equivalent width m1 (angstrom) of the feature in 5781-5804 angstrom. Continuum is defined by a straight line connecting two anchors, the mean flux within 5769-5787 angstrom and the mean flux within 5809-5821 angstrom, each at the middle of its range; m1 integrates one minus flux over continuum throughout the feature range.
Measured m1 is 1.1 angstrom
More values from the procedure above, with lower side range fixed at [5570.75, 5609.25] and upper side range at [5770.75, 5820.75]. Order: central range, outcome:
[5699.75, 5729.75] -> 0.3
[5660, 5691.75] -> 0.6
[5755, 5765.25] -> -0.3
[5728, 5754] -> -1.5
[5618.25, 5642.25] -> 0.2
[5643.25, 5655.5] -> -0.7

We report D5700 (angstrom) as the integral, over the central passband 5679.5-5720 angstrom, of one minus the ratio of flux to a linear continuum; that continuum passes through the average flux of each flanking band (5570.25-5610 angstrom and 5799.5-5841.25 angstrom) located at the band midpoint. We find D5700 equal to 2.1 angstrom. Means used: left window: 8.16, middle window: 7.74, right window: 8.16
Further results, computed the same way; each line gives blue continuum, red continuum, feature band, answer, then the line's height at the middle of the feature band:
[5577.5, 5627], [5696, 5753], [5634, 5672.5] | 0.4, 8.12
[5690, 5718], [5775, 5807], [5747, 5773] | -1.9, 7.77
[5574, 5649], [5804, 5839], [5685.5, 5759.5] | 1.1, 8.22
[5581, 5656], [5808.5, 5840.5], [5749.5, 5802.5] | 1.4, 8.19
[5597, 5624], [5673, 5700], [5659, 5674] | 0.6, 8.03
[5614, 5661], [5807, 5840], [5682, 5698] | 0.6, 8.18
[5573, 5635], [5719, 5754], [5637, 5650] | -0.3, 8.26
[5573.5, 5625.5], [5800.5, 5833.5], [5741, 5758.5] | -0.8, 8.14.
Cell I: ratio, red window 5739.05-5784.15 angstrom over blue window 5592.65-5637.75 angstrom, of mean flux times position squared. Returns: 1.08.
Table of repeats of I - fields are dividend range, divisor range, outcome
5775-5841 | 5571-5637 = 1.05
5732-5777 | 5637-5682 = 1.06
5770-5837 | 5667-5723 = 1.06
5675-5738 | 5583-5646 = 1.00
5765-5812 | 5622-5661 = 1.03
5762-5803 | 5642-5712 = 1.03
